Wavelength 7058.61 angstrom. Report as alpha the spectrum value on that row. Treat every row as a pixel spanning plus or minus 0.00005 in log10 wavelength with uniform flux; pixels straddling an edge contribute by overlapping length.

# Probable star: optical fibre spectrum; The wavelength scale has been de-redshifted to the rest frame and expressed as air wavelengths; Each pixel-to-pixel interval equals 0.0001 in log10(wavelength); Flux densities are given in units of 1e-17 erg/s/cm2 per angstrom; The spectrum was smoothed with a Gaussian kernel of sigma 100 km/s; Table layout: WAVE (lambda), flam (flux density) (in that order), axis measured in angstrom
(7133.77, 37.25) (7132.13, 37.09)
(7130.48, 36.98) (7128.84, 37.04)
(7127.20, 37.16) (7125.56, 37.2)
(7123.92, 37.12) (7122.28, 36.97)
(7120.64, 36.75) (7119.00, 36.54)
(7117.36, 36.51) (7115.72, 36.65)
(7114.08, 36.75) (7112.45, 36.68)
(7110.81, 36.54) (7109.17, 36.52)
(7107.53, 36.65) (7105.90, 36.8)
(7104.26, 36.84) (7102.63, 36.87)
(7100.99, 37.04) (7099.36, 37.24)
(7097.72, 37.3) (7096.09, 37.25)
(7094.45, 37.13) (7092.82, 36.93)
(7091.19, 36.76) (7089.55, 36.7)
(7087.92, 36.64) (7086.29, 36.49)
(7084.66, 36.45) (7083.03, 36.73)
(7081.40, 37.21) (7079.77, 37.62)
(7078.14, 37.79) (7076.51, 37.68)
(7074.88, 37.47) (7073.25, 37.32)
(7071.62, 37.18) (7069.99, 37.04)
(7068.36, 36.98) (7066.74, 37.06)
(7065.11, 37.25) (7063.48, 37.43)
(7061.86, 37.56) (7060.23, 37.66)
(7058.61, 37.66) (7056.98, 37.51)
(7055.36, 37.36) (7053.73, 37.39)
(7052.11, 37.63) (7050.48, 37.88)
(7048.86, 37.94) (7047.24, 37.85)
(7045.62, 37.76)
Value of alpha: 37.66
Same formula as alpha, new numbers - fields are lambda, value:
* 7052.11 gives 37.63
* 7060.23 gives 37.66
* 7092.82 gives 36.93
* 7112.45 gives 36.68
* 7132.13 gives 37.09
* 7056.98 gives 37.51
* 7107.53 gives 36.65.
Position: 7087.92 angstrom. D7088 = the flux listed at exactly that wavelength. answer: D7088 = 36.64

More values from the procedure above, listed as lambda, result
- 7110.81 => 36.54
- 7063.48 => 37.43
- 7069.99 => 37.04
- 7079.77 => 37.62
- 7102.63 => 36.87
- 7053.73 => 37.39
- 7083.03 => 36.73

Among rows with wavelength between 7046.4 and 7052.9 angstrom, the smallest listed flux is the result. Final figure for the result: 37.63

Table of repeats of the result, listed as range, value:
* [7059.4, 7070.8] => 36.98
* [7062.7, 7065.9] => 37.25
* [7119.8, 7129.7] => 36.75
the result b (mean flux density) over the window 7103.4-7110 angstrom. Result 36.7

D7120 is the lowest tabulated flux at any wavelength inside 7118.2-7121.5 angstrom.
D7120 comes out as 36.54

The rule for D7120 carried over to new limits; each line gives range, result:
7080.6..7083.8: 36.73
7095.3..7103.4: 36.87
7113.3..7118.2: 36.51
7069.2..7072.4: 37.04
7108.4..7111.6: 36.52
